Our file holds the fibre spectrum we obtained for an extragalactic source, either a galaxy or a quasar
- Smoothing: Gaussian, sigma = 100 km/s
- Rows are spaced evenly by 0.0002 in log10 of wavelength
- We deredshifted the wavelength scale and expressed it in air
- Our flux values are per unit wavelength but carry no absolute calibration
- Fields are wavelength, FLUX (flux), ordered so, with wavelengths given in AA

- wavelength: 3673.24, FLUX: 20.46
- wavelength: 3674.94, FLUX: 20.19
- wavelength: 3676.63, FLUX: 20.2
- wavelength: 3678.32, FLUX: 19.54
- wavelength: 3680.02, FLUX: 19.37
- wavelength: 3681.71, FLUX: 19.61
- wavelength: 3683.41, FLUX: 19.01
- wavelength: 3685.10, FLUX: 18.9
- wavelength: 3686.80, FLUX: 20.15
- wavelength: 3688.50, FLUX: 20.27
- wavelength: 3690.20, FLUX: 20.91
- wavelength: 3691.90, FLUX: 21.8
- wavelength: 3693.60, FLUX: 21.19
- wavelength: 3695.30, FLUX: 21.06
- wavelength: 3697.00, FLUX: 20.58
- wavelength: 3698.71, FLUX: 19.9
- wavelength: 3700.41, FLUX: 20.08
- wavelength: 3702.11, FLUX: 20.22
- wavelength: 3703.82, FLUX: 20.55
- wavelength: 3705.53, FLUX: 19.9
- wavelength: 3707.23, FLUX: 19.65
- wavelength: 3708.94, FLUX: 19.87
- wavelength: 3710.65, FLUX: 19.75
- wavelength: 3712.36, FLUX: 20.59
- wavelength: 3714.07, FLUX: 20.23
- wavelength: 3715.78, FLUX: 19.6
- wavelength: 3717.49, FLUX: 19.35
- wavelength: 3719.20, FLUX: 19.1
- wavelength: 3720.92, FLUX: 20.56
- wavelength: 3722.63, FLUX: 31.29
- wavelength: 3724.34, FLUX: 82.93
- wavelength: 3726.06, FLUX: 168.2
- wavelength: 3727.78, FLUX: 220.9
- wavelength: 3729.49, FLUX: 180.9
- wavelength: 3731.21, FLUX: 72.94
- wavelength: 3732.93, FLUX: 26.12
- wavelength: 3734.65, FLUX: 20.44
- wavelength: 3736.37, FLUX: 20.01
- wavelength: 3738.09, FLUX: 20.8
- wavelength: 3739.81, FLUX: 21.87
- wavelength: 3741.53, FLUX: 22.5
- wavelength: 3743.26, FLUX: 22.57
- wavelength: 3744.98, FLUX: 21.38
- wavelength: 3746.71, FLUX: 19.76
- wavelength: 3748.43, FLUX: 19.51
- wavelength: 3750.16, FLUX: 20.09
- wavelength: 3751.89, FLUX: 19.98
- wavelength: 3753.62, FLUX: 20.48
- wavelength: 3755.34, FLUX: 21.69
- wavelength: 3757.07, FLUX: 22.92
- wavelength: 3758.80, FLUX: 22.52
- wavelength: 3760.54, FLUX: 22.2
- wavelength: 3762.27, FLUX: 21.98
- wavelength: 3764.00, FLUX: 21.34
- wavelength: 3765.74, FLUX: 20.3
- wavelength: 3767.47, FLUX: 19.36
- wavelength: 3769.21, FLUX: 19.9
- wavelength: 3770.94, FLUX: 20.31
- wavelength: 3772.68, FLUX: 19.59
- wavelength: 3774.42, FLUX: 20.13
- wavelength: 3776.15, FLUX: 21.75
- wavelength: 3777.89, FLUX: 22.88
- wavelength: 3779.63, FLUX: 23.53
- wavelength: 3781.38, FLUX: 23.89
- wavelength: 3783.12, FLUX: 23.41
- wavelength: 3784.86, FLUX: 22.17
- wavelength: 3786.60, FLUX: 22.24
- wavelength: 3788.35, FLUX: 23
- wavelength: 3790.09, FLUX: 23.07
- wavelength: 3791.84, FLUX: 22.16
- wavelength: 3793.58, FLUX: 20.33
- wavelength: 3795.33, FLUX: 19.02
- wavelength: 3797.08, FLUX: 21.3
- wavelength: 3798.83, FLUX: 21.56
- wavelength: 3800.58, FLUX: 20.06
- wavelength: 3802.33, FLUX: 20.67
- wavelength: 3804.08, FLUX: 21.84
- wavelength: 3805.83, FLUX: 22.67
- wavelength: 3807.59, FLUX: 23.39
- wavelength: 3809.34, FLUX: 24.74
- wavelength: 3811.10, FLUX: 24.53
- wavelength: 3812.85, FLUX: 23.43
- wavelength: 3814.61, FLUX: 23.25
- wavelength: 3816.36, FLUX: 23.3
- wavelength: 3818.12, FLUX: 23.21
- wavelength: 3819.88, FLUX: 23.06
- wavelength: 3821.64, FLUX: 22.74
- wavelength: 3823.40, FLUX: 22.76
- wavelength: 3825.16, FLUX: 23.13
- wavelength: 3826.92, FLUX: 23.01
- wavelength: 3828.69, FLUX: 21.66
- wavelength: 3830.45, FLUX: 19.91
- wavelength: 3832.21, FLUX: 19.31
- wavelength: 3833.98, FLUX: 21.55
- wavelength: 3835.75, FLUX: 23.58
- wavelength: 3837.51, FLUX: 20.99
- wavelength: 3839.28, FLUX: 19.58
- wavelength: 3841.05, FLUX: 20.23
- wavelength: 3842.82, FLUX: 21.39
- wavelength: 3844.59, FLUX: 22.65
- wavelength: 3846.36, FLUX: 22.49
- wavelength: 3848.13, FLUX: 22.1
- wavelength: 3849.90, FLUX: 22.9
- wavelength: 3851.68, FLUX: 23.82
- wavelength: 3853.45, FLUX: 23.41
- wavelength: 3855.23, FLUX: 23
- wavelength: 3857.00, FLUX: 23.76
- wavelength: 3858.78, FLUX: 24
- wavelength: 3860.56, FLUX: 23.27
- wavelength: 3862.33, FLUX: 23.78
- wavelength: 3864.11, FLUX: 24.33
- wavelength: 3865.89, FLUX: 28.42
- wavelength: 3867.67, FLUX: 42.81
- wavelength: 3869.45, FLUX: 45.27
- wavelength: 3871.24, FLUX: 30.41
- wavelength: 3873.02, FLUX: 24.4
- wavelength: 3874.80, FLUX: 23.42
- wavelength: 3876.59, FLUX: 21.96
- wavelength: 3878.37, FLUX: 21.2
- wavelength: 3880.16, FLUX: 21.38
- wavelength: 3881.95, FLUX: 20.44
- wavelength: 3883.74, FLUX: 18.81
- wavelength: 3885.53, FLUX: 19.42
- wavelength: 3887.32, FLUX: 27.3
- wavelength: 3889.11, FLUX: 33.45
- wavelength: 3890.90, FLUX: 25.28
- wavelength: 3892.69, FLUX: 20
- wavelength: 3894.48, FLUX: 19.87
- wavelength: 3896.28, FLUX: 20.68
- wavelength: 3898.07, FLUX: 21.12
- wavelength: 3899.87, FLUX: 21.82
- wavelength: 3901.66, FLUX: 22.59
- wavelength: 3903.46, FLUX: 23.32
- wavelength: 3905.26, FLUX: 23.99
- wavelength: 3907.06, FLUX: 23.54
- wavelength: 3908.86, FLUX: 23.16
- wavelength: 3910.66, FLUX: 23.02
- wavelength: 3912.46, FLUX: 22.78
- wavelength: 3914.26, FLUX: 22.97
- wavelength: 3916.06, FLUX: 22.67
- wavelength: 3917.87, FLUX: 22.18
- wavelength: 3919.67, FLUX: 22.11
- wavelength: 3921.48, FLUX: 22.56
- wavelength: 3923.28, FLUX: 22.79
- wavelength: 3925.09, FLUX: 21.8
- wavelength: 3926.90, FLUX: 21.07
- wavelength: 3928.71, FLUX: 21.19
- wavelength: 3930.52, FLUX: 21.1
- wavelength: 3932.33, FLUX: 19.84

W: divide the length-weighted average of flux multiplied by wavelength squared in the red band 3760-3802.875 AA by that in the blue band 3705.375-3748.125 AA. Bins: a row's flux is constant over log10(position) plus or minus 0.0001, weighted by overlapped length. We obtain 0.48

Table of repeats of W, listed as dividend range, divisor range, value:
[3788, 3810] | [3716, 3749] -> 0.42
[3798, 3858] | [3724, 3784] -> 0.61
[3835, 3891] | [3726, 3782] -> 0.72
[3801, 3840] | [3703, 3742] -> 0.48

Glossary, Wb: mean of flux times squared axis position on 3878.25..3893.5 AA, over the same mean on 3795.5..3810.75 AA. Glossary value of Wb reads 1.10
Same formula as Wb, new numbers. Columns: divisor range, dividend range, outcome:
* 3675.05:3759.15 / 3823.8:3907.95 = 0.76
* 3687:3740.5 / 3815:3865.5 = 0.59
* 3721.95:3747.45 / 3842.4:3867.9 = 0.41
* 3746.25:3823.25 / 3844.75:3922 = 1.16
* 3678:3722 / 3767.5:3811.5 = 1.14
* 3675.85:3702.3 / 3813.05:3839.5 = 1.18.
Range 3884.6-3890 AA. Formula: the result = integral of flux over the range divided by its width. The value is 26.7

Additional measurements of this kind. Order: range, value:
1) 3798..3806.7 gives 21.4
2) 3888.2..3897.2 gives 23.9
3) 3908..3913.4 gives 23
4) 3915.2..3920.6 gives 22.3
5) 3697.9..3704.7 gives 20.2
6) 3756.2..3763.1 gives 22.4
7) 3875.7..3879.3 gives 21.6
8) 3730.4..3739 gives 31.8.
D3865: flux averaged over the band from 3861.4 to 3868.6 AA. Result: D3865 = 29.9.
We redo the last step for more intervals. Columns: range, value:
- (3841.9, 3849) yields 22.2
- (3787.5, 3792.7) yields 22.7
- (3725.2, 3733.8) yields 134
